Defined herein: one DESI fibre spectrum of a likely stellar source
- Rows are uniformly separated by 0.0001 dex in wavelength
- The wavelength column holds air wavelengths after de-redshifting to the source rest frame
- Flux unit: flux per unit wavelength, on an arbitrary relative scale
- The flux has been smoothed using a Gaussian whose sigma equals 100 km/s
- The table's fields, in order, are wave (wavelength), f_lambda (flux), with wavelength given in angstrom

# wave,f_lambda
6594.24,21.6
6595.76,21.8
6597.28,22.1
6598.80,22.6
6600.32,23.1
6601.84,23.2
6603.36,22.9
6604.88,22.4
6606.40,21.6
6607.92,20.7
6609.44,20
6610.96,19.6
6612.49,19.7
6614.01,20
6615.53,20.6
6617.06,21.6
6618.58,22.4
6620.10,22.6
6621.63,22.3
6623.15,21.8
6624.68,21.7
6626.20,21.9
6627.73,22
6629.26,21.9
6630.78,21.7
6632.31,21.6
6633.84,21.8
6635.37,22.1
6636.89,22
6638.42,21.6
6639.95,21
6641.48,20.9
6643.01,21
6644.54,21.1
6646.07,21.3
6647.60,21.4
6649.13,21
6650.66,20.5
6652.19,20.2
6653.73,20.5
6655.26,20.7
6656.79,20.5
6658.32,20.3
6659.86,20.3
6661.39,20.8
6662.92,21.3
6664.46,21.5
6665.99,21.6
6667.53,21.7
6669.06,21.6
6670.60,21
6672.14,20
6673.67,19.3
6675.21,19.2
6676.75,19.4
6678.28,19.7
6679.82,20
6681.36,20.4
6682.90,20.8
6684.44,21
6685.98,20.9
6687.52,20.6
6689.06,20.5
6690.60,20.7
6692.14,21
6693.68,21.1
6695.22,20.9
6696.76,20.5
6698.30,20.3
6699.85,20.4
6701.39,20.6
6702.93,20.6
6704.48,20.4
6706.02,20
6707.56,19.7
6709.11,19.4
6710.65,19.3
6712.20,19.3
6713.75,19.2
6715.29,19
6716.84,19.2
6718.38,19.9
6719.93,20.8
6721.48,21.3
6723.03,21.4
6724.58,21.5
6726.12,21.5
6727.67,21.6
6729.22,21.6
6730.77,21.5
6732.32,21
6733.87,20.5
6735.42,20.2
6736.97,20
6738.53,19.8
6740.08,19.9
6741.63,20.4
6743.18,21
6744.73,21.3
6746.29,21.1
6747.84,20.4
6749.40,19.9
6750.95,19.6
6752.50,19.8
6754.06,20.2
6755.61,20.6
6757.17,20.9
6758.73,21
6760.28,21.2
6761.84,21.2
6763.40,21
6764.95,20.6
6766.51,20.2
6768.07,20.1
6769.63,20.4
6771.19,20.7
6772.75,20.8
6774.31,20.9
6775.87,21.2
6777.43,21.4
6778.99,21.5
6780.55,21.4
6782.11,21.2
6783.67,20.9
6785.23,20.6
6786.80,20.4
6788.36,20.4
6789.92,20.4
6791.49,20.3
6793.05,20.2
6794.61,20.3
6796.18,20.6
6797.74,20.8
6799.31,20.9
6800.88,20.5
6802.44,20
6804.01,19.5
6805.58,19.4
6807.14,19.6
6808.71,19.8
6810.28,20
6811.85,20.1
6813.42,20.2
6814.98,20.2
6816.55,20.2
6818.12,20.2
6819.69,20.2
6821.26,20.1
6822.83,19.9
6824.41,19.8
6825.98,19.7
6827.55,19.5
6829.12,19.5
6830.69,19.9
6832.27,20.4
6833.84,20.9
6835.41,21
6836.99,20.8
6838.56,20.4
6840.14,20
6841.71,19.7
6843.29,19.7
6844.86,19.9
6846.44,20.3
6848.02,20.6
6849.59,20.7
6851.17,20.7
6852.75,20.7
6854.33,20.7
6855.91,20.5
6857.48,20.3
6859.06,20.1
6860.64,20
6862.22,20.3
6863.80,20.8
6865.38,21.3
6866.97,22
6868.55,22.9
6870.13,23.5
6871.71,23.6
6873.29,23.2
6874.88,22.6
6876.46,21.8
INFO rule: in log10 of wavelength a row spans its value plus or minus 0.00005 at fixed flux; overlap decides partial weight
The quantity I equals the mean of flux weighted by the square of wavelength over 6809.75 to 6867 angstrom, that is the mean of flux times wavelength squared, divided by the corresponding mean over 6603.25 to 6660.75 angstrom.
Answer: 1.02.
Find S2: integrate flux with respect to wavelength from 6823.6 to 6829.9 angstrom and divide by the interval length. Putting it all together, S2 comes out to 19.6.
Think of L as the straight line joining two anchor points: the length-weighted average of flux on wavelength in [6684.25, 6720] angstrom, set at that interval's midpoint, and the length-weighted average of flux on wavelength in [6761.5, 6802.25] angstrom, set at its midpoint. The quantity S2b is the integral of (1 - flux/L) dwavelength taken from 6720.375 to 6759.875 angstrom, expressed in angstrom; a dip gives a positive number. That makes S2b -0.5 angstrom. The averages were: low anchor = 20.2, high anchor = 20.7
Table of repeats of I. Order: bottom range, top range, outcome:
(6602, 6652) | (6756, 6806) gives 1.01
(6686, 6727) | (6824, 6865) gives 1.04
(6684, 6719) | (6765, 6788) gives 1.05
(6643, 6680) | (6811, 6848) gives 1.02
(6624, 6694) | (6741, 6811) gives 1.02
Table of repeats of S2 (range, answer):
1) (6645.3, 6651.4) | 21.1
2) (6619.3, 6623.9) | 22.3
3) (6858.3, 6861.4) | 20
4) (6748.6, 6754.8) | 19.9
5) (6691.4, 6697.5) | 20.9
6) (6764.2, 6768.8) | 20.3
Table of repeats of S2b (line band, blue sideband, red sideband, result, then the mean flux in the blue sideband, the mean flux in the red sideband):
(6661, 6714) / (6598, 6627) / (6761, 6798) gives 2.0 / 21.6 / 20.7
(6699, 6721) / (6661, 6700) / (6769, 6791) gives 0.9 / 20.6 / 20.9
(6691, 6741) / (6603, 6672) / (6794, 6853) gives 0.9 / 21.2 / 20.2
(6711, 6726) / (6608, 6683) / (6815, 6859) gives 0.3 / 21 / 20.2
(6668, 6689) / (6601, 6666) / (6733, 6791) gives 0.7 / 21.3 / 20.6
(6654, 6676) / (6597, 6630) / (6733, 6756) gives 0.5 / 21.7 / 20.3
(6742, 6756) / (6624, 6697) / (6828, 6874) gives 0.3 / 20.9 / 20.8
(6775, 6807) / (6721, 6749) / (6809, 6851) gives -0.2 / 20.9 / 20.2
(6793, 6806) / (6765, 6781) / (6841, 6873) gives 0.4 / 20.8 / 21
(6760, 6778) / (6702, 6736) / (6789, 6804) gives -0.3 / 20.4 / 20.4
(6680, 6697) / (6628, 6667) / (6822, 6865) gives 0.2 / 21.2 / 20.3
